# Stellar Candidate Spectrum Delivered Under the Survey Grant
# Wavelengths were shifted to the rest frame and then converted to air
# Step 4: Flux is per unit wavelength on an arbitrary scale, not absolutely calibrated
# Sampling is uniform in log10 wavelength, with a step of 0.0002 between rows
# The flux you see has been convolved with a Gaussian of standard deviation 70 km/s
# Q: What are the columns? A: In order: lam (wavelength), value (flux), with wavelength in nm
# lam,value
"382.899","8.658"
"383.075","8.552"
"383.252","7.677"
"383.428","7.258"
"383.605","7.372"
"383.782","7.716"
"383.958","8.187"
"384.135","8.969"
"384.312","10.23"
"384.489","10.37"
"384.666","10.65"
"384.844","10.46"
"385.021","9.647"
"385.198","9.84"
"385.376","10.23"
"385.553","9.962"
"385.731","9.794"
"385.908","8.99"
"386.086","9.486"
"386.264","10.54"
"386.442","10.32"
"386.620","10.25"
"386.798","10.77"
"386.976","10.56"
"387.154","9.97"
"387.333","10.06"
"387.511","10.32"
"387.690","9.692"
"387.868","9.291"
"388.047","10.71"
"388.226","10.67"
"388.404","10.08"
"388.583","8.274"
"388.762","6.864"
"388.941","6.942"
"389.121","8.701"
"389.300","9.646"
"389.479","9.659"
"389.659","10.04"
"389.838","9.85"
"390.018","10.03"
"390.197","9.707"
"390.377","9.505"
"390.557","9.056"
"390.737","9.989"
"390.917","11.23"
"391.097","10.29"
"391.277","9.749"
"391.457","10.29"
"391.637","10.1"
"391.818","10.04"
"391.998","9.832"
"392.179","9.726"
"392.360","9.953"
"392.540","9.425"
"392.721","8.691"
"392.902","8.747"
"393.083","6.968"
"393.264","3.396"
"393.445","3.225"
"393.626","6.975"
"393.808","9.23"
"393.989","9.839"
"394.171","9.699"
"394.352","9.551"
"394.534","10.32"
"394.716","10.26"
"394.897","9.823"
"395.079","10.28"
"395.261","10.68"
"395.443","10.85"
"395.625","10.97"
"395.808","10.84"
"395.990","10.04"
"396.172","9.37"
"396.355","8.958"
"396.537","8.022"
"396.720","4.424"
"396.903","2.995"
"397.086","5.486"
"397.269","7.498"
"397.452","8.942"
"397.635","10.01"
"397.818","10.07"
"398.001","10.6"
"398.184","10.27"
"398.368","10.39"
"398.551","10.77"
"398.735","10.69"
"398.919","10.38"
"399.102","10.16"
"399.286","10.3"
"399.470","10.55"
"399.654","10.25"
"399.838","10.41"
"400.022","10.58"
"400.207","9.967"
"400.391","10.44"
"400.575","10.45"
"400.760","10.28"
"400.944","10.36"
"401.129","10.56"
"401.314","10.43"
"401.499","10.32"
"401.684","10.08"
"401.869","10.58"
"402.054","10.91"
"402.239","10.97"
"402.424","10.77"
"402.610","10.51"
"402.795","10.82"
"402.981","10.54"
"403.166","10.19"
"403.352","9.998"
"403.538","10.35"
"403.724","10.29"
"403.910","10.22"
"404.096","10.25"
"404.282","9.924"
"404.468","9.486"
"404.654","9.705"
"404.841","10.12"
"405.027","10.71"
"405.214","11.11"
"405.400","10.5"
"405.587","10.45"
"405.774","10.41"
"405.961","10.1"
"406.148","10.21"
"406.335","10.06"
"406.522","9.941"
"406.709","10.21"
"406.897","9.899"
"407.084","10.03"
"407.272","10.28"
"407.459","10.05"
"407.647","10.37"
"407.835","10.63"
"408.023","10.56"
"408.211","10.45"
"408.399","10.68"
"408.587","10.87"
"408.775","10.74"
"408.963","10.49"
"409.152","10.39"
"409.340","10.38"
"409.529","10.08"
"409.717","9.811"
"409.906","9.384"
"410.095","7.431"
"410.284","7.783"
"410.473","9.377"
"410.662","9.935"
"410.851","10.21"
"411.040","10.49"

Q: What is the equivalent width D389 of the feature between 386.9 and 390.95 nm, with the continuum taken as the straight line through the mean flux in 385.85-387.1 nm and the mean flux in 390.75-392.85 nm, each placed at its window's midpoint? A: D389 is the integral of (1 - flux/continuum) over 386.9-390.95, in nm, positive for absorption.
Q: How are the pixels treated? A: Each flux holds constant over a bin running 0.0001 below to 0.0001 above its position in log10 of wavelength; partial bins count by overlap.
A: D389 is 0.190 nm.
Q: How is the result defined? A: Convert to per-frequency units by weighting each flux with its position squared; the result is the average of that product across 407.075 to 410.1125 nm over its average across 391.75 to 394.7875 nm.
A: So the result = 1.29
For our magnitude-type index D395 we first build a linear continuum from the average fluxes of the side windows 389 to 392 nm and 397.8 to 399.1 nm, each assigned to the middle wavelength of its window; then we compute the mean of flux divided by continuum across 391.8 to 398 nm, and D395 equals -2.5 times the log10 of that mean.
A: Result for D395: 0.17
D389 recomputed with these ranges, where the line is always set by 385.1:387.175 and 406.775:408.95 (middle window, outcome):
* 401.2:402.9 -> -0.05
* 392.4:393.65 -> 0.40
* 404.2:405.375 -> 0.02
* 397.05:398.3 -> 0.13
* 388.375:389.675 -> 0.19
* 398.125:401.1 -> -0.03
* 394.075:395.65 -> -0.01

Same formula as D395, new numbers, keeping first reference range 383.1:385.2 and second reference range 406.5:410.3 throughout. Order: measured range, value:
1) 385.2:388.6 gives -0.10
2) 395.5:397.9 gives 0.15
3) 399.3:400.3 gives -0.07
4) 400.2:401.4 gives -0.07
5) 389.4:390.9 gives -0.06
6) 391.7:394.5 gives 0.12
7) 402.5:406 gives -0.05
